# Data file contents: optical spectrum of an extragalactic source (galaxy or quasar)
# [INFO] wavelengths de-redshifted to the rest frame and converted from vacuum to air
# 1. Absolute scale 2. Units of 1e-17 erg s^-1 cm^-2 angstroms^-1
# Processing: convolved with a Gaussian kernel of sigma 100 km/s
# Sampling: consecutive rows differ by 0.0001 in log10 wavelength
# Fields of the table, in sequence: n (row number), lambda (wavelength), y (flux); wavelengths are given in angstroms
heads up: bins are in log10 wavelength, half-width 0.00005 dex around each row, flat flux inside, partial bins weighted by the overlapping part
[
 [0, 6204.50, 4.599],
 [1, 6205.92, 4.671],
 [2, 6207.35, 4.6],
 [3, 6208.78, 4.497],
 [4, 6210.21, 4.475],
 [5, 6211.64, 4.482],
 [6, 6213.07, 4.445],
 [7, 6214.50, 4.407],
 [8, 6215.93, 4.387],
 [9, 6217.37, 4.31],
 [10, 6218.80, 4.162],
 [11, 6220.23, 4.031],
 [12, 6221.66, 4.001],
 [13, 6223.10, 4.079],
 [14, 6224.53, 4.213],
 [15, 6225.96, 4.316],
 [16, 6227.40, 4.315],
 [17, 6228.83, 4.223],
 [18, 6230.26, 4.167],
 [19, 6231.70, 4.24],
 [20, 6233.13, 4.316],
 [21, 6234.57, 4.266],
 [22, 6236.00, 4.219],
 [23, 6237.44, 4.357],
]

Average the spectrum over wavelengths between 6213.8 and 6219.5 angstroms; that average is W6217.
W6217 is 4.31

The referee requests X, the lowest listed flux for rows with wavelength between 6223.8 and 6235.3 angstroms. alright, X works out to 4.167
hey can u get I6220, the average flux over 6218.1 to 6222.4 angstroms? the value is 4.06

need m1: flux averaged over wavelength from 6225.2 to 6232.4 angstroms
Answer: 4.25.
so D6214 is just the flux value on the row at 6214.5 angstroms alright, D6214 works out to 4.407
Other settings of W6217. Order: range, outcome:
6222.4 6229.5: 4.23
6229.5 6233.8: 4.24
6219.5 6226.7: 4.13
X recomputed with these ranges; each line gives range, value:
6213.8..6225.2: 4.001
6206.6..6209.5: 4.497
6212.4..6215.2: 4.407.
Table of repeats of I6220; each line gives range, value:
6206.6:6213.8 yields 4.5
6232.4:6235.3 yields 4.3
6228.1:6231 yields 4.2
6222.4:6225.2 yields 4.15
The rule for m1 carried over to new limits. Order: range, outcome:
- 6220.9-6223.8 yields 4.03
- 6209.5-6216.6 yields 4.44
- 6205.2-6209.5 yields 4.6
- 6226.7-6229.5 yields 4.28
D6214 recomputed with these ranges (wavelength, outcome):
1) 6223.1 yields 4.079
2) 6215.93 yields 4.387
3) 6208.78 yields 4.497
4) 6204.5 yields 4.599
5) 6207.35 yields 4.6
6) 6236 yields 4.219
